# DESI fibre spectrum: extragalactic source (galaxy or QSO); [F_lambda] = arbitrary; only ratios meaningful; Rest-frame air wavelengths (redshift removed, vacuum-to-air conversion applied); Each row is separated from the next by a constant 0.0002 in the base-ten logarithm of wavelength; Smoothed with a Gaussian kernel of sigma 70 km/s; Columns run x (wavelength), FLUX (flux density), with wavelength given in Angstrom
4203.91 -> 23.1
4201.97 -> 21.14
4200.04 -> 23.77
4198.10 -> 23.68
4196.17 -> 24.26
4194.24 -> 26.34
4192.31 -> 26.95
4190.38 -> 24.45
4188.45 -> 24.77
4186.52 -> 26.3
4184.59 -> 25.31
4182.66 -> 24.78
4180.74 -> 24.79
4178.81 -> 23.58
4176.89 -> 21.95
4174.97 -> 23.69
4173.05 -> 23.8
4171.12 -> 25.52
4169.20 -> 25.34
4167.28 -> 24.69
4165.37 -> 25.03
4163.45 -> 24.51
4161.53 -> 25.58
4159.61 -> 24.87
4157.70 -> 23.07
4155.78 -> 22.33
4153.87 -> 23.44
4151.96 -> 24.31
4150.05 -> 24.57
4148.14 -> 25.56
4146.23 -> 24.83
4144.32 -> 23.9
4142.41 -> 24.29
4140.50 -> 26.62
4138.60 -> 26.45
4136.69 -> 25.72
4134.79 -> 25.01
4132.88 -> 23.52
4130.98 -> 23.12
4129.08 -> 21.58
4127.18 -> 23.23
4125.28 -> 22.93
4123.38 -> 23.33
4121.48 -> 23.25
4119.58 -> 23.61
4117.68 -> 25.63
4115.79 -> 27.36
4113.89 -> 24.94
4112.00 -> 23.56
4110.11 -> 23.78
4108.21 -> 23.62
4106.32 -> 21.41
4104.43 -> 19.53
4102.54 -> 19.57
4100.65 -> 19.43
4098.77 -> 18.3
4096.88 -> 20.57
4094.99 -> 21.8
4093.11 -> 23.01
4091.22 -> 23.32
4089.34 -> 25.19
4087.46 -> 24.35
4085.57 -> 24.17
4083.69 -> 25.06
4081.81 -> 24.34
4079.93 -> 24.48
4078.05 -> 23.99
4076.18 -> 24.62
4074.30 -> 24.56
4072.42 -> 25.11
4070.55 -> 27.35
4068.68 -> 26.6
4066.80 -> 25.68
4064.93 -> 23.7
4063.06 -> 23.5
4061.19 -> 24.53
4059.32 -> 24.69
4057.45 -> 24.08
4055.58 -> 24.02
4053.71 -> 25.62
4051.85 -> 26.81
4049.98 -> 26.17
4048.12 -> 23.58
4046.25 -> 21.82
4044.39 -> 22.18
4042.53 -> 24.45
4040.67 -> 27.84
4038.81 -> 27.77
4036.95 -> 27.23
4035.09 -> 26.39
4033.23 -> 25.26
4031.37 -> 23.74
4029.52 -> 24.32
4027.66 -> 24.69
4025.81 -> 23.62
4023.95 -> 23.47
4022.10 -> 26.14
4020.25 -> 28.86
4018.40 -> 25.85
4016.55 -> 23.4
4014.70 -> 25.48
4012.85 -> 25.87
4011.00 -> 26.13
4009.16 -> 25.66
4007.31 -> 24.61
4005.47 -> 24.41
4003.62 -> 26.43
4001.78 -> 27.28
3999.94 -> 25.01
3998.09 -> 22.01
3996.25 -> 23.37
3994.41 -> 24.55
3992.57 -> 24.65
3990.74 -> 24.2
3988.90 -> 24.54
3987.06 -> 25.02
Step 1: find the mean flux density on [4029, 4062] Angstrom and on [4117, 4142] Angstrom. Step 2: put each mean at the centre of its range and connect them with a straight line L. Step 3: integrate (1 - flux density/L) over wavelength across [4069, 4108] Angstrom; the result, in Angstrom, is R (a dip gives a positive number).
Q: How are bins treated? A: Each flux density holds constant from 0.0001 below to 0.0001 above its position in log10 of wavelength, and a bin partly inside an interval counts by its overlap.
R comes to 2.4 Angstrom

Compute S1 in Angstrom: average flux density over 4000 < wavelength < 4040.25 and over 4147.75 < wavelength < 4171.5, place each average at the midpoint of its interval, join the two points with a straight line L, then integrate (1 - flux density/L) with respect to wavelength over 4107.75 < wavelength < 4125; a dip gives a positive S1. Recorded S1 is 0.36 Angstrom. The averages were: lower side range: 25.6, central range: 24.3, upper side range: 24.5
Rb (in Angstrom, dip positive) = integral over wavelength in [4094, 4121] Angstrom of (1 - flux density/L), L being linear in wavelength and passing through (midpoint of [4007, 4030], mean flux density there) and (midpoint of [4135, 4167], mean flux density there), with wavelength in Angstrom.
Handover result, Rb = 2.7 Angstrom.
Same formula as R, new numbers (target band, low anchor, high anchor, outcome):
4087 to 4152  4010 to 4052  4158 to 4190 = 3.7 Angstrom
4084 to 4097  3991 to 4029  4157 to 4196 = 0.8 Angstrom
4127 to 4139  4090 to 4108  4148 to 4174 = -0.6 Angstrom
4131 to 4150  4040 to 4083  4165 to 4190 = -0.3 Angstrom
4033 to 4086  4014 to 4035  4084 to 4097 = -1.8 Angstrom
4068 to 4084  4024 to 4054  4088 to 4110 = -1.5 Angstrom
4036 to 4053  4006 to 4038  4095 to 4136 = -0.4 Angstrom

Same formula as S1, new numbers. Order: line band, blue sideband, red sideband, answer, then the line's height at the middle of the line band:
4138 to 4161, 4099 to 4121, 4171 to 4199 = -0.71 Angstrom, 23.8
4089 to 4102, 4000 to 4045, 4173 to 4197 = 1.92 Angstrom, 25.1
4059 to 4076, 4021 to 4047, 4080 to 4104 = -1.14 Angstrom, 23.5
